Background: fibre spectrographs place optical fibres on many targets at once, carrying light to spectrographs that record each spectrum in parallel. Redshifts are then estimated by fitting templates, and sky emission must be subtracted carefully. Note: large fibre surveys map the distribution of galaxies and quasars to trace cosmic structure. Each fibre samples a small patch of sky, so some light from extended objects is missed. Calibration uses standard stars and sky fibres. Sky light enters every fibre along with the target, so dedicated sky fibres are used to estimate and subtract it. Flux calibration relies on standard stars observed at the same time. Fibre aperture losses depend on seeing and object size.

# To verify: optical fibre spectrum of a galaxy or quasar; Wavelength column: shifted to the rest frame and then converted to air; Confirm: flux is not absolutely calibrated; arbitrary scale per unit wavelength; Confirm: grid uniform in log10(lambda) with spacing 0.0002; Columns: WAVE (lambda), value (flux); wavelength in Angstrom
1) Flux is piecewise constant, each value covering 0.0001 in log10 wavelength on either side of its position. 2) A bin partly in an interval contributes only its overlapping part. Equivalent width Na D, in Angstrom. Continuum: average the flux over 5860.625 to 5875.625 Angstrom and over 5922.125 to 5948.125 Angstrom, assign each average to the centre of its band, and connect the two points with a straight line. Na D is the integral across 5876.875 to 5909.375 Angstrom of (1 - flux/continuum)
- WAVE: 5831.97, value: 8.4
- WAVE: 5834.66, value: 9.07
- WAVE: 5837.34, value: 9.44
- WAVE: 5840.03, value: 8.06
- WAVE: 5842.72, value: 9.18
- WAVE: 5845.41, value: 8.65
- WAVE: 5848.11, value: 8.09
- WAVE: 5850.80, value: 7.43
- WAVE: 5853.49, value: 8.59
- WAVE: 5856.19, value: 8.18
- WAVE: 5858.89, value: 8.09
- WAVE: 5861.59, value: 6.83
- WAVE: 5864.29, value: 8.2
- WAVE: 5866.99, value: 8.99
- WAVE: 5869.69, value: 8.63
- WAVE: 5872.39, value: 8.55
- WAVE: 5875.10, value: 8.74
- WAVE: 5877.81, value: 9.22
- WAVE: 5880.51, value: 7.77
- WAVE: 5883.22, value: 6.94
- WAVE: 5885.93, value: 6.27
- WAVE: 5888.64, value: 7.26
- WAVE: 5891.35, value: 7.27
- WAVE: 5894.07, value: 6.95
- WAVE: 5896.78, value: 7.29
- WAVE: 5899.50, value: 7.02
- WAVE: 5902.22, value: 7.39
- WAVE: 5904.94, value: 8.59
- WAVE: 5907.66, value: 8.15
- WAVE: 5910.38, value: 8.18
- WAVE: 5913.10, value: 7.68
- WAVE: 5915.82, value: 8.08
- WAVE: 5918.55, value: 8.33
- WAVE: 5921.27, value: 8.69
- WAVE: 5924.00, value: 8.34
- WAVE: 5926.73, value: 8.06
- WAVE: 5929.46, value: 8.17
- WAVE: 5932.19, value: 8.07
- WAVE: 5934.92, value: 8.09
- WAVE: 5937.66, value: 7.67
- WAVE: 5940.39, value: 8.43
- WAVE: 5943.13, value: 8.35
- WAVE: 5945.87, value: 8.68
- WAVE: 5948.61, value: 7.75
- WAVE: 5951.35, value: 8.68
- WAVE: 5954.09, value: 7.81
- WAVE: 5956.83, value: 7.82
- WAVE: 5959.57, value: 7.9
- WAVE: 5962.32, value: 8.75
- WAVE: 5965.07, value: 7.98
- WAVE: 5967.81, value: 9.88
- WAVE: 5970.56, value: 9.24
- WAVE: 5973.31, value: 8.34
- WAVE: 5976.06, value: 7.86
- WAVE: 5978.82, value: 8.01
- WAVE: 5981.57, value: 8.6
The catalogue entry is 3.1 Angstrom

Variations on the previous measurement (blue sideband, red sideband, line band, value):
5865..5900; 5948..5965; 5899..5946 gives -0.85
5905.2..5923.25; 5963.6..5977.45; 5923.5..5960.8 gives 1.37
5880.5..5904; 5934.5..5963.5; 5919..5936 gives -1.04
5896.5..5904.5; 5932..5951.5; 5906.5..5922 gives -1.05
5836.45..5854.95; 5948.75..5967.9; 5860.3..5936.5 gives 4.11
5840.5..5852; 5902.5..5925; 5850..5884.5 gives 0.46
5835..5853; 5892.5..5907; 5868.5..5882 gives -1.07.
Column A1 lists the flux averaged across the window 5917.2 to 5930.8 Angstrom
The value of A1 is 8.32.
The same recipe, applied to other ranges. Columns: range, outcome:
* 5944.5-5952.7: 8.37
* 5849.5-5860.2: 8.07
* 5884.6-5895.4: 6.94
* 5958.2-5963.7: 8.31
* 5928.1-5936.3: 8.11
